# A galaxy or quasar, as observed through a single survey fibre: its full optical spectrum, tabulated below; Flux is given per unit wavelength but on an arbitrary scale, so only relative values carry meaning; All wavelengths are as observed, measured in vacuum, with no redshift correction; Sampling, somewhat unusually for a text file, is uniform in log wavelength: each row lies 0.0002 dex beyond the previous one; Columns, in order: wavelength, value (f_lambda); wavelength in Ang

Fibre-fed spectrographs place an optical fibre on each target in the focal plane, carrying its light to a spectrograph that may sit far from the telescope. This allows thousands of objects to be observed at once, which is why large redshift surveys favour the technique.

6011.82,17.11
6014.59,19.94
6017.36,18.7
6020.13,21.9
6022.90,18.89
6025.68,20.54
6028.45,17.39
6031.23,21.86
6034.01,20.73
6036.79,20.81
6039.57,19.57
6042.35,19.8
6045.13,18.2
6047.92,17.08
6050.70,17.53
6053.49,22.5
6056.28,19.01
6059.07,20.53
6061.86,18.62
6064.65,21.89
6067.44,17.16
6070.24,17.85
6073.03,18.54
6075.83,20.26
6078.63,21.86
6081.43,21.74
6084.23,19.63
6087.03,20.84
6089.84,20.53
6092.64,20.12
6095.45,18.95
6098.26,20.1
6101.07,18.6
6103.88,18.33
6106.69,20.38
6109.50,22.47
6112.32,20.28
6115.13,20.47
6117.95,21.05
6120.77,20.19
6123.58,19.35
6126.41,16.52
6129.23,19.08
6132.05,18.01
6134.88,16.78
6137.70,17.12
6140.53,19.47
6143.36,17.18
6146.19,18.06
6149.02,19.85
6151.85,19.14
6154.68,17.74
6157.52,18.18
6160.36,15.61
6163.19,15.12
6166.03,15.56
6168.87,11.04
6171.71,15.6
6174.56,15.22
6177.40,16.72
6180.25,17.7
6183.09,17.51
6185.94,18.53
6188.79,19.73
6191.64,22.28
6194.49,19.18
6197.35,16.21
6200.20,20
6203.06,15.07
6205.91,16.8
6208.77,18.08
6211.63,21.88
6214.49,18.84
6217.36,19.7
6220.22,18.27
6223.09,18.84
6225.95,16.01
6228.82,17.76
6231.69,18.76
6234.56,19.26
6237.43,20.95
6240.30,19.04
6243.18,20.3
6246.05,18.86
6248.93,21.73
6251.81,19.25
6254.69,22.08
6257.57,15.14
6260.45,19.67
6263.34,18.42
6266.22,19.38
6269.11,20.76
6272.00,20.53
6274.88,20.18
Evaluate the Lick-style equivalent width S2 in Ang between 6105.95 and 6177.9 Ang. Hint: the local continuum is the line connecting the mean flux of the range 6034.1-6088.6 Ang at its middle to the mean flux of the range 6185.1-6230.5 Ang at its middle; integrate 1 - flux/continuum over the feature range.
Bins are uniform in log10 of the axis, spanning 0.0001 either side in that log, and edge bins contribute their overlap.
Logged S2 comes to 4.42 Ang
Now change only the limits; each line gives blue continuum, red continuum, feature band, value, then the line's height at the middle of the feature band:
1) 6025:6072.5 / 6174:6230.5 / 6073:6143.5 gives -2.22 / 19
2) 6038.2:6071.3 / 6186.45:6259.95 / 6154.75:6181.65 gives 4.64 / 19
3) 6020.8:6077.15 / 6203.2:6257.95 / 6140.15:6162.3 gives 1.38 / 19.2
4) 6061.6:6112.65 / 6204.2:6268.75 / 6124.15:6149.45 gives 2.13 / 19.6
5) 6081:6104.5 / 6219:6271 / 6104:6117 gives -0.59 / 19.8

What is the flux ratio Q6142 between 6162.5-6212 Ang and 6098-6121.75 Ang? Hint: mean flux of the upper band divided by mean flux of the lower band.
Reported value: 0.9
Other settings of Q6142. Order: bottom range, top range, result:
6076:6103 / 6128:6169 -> 0.86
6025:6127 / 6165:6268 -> 0.93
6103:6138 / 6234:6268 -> 1.01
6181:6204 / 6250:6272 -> 1.04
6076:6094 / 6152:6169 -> 0.78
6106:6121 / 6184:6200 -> 0.92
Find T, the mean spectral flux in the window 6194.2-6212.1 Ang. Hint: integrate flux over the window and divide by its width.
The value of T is 17.9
